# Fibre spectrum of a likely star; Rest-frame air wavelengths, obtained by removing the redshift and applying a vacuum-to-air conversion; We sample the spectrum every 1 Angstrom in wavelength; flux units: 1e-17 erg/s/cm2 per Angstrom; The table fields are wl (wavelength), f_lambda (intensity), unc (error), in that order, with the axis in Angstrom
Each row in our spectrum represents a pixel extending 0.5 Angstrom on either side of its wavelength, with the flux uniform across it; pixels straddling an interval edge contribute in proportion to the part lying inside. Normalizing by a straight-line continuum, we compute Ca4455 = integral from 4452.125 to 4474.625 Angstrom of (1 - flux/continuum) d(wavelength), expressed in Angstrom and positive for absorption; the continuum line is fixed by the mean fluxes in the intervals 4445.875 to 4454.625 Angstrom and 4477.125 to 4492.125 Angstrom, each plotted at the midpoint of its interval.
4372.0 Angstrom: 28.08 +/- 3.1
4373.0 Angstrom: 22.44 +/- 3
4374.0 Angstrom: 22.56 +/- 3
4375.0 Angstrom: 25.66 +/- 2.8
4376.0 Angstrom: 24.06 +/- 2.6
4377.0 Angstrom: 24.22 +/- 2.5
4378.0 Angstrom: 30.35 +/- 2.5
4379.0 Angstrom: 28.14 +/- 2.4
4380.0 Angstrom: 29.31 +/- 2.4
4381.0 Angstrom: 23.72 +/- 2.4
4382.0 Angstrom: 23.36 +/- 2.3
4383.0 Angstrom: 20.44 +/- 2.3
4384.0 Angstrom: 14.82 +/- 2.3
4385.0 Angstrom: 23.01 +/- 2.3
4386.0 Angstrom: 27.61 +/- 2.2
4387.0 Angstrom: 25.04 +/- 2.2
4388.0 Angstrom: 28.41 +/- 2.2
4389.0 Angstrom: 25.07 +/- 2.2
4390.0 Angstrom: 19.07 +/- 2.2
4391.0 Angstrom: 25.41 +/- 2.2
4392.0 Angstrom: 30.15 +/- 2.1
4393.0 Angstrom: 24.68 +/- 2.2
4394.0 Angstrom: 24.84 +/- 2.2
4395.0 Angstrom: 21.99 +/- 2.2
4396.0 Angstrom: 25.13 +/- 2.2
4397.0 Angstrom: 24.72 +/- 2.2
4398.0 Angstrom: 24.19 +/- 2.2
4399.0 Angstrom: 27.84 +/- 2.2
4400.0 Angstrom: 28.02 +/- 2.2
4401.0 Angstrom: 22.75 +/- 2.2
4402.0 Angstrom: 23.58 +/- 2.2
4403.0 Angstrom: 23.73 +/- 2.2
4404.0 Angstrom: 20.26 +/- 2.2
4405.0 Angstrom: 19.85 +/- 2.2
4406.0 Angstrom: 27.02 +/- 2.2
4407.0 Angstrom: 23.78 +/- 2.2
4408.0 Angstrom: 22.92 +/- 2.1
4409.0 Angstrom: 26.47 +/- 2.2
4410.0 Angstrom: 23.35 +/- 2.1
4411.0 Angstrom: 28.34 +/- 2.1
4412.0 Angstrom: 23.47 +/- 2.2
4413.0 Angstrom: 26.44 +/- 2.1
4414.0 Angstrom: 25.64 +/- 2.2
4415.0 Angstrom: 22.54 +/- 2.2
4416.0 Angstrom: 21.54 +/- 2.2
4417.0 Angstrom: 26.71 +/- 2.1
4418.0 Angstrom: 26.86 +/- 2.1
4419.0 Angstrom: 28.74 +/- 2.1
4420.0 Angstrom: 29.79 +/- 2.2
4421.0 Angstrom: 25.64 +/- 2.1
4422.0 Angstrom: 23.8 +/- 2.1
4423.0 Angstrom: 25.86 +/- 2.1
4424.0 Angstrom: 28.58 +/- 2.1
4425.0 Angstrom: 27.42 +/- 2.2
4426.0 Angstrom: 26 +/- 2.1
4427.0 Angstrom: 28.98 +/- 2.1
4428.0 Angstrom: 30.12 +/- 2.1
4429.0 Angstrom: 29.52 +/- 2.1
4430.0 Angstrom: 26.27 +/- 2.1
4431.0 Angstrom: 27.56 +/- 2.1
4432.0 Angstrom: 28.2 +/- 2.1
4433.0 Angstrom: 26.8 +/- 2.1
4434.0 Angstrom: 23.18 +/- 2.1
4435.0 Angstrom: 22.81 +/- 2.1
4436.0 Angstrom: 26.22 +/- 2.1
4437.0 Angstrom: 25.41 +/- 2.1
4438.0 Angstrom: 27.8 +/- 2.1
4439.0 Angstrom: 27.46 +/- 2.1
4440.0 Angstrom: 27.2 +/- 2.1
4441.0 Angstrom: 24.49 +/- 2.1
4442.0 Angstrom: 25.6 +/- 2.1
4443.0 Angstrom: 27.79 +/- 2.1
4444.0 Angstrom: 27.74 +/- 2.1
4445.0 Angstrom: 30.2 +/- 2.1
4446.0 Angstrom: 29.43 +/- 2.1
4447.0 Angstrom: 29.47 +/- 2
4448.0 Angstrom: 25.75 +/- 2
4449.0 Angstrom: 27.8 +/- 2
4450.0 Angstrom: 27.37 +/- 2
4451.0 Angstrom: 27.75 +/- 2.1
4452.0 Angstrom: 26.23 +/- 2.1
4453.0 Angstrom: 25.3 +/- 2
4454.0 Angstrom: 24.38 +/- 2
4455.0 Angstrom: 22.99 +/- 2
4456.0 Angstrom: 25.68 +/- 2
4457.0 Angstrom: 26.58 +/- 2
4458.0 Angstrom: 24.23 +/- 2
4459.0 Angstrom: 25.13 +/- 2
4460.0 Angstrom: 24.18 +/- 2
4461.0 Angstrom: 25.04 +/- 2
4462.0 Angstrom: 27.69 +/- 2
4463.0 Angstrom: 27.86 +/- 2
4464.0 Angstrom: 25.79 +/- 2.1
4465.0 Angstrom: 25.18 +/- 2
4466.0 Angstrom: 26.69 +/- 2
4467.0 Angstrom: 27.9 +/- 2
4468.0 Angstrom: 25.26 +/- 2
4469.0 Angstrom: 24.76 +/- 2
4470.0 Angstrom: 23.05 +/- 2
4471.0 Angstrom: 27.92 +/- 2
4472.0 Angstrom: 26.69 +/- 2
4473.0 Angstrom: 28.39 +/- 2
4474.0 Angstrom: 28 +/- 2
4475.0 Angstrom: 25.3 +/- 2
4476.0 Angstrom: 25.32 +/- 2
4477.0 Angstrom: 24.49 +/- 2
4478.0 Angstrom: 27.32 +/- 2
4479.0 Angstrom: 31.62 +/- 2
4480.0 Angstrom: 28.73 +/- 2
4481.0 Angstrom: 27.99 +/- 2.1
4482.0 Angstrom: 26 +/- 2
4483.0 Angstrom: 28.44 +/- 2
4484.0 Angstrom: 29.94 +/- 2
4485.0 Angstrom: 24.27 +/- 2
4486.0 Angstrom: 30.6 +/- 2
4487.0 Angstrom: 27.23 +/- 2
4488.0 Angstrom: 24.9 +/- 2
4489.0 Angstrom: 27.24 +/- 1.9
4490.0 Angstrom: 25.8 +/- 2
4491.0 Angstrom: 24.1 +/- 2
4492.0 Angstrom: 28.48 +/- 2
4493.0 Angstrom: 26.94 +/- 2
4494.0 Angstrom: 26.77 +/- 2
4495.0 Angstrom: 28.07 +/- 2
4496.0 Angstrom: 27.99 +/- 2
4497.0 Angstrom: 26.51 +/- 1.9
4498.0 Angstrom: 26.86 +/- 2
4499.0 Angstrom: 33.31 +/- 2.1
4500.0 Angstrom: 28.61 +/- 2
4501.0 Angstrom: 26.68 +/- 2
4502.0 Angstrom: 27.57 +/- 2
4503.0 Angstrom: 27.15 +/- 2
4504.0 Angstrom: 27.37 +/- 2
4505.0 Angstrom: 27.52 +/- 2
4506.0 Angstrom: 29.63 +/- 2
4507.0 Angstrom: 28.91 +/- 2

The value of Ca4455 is 1.0 Angstrom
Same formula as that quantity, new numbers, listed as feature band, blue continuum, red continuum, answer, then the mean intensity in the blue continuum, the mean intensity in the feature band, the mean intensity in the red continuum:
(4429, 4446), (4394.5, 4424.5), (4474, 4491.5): -0.6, 25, 26.7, 27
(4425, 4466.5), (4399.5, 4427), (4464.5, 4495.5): -0.9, 25.2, 26.6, 26.9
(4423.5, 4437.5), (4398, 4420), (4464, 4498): -0.8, 24.9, 26.9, 26.9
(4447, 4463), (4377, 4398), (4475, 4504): 0.4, 24.7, 25.9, 27.4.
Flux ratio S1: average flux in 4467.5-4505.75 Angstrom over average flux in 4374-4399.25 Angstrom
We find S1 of 1.1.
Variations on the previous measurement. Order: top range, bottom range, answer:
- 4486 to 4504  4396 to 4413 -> 1.12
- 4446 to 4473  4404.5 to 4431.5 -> 1.00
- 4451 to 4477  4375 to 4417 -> 1.05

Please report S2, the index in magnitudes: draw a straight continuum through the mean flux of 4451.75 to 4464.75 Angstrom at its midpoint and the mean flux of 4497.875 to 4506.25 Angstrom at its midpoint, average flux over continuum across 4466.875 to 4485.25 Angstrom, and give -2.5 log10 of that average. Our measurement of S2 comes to -0.013 mag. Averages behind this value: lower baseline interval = 25.4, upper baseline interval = 28.3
